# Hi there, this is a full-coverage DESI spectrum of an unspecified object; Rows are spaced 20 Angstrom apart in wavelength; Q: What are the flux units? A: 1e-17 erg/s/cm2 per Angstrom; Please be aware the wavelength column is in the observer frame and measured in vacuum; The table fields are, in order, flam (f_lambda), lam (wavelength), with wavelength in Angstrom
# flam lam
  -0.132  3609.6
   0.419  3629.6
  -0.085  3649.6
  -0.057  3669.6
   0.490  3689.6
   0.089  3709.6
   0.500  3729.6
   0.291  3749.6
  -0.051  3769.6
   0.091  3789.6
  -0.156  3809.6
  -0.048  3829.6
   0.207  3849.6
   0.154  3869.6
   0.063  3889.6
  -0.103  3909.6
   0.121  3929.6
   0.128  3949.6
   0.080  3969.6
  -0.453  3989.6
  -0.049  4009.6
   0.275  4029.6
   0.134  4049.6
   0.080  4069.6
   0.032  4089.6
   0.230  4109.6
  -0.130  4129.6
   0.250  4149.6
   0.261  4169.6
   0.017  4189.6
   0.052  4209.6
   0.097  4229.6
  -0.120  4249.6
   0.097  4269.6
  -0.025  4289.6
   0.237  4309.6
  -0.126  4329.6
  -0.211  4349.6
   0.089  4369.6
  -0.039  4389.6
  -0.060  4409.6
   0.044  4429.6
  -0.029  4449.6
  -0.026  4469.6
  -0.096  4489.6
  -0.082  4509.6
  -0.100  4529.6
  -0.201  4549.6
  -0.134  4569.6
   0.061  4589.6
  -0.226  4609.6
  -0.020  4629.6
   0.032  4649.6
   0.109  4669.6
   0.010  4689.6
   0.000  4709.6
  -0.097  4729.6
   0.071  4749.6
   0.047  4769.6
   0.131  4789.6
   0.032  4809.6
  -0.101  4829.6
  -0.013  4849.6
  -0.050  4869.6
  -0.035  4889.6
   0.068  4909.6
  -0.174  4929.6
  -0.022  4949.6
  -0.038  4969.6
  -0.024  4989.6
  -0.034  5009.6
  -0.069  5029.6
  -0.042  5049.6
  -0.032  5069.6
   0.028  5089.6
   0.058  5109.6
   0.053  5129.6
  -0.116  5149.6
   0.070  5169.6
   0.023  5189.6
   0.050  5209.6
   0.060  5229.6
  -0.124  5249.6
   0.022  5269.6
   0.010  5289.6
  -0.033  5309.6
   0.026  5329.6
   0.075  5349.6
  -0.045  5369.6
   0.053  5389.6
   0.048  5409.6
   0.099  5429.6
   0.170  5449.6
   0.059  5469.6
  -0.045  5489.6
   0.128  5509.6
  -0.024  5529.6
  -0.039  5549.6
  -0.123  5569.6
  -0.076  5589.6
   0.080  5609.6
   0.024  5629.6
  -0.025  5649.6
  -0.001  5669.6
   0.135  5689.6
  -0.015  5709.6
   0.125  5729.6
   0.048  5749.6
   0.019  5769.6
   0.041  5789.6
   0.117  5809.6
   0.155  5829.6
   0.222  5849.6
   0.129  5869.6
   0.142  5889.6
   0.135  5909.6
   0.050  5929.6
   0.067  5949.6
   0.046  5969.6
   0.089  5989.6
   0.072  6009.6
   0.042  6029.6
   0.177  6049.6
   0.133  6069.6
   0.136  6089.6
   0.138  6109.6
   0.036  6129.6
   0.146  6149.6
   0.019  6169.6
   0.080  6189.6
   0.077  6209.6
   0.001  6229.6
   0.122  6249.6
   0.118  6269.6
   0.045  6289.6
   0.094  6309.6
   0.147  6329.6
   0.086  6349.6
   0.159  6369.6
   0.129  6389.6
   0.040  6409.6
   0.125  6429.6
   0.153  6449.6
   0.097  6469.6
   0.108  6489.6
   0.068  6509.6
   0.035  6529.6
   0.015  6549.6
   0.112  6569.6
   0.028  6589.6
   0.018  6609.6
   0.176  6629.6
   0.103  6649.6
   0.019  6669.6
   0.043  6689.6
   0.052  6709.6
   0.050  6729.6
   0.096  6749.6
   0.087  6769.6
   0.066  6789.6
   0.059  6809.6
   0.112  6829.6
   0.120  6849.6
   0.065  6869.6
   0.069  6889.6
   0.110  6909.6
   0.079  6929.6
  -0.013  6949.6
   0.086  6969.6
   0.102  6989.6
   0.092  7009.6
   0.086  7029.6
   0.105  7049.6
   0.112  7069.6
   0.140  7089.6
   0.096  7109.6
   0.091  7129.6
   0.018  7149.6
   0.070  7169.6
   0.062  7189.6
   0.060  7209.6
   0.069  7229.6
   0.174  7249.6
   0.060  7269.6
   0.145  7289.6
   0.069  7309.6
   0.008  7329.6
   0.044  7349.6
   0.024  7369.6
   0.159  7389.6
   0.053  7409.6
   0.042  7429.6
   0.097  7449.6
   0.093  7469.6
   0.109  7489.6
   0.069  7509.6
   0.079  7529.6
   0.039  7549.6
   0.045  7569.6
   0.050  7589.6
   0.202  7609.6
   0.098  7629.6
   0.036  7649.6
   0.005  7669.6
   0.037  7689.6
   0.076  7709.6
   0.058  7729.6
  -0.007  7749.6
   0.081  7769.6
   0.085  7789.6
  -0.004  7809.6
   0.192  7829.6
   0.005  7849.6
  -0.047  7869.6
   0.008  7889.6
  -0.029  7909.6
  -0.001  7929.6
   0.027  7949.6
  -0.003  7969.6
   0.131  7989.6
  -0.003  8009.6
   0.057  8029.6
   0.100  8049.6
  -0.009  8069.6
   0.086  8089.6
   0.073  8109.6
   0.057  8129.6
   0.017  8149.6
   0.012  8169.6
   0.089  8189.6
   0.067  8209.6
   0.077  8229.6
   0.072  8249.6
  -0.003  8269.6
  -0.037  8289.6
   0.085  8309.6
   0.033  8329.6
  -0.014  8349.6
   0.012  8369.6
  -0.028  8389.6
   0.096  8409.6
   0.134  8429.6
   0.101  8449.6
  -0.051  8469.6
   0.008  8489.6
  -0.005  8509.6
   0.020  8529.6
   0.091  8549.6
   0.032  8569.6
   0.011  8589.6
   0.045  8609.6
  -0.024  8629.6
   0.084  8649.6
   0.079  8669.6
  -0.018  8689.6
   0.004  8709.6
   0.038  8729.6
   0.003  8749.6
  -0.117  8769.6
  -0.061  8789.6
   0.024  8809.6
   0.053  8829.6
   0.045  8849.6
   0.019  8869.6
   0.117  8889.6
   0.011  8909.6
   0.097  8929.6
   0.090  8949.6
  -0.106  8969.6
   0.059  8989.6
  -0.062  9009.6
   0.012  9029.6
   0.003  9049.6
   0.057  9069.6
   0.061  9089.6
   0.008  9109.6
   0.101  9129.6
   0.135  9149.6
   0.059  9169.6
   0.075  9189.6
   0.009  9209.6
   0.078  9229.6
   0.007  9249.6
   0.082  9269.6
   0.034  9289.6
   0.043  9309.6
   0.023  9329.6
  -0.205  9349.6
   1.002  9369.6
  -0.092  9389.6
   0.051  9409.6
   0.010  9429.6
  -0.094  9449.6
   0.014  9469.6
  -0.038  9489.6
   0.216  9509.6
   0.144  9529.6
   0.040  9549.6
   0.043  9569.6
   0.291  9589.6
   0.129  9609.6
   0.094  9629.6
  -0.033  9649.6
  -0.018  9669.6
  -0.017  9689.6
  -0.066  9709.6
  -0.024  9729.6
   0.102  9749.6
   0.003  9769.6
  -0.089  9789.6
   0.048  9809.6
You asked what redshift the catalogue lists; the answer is 0.46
